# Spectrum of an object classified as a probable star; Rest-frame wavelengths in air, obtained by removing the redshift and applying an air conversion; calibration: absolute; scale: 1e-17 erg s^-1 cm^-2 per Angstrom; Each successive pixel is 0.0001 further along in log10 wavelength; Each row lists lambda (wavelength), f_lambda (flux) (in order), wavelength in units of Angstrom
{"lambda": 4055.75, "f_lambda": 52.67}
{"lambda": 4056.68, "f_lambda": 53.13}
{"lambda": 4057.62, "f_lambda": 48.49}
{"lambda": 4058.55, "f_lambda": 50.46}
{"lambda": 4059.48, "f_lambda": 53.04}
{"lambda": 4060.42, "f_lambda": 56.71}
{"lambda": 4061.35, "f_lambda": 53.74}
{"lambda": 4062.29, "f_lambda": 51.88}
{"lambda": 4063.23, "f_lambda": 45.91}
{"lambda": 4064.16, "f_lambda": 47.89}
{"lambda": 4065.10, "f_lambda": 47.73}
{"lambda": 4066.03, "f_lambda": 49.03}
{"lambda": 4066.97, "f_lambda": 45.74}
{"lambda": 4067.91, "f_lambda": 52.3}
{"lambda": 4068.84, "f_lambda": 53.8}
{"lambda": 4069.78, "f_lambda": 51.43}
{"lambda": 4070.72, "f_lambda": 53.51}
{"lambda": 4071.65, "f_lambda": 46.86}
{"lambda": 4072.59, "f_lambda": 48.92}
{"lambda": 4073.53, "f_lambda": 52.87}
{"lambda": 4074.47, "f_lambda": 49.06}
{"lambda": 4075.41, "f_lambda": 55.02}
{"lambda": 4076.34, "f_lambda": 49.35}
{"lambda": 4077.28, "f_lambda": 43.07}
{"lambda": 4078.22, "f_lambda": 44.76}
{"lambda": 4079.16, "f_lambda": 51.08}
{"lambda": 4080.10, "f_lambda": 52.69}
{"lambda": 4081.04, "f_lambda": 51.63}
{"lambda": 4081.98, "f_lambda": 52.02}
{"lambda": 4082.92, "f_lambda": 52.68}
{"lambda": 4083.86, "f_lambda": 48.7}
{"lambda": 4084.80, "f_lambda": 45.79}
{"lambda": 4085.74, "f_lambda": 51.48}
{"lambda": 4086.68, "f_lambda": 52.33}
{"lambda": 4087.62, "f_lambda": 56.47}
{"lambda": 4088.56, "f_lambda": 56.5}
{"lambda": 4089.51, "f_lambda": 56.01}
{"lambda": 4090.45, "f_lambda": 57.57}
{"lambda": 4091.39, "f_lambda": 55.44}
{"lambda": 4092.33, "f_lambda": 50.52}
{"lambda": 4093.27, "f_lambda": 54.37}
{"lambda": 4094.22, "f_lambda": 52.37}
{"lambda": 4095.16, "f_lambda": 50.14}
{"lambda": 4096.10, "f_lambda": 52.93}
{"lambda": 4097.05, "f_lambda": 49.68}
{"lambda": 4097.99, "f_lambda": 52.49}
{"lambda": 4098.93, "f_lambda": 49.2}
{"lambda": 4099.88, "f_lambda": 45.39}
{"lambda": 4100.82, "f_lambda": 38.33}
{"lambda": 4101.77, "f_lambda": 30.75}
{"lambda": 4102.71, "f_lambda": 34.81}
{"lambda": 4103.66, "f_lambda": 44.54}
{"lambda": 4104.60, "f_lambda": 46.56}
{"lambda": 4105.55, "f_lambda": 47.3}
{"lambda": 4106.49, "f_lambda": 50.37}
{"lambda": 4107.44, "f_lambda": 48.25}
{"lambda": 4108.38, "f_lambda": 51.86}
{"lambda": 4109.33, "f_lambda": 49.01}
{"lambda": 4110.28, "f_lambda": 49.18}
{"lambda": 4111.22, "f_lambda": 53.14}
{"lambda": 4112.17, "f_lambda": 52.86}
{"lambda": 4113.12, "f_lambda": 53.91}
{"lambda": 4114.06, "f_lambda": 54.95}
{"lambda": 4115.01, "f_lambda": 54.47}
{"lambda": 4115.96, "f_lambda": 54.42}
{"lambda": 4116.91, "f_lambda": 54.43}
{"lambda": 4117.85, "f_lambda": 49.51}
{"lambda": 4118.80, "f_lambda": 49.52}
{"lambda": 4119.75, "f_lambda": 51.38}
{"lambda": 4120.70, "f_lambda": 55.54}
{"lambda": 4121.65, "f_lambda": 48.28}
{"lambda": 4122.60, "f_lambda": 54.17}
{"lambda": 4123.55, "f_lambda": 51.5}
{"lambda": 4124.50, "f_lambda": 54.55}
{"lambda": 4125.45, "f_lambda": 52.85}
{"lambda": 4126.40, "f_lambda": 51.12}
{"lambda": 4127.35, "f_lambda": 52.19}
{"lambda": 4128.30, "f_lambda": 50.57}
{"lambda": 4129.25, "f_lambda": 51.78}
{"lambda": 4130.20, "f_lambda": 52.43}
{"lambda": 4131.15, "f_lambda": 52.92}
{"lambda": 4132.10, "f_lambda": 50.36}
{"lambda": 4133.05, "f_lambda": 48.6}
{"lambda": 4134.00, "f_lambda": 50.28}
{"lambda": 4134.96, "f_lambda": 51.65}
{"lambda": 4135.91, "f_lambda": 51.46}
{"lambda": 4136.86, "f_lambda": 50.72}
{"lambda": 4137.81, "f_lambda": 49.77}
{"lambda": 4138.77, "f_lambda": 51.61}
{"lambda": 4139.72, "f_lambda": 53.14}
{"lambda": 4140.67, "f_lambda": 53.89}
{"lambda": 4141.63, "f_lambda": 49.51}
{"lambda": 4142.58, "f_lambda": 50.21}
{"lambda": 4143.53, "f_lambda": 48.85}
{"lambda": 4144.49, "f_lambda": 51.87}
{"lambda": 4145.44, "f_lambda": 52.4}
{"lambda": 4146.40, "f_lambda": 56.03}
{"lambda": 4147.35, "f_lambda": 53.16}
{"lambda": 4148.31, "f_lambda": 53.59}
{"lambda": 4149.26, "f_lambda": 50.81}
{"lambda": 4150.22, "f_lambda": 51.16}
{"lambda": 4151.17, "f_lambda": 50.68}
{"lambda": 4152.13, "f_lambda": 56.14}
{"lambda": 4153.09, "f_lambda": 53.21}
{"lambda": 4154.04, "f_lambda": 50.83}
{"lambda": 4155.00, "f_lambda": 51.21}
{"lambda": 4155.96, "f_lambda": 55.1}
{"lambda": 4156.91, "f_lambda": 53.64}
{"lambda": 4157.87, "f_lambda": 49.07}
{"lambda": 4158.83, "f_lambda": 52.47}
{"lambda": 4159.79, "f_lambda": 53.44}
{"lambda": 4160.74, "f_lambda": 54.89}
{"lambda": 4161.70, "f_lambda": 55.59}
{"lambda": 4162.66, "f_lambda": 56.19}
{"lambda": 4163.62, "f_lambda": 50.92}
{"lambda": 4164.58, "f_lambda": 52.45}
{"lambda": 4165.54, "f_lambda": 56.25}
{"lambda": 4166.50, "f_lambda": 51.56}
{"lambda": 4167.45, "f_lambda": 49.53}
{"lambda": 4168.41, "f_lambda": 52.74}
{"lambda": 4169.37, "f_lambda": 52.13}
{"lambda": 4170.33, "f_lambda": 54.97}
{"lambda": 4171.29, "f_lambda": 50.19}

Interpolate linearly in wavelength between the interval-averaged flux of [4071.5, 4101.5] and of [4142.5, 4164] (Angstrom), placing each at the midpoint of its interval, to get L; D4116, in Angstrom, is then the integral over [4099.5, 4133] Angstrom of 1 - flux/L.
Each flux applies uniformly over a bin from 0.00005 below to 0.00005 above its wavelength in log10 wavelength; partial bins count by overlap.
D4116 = 1.2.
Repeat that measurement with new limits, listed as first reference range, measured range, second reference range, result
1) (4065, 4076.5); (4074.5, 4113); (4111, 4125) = 1.46 Angstrom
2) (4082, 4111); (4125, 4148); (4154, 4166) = 0.13 Angstrom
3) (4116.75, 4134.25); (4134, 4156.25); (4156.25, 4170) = 0.17 Angstrom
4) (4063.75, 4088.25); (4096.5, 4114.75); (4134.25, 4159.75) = 1.22 Angstrom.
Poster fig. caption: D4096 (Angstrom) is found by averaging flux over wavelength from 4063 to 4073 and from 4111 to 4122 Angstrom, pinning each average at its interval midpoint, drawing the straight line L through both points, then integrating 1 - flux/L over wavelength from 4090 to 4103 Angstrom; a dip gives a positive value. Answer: 0.8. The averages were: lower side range 49.5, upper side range 52.7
